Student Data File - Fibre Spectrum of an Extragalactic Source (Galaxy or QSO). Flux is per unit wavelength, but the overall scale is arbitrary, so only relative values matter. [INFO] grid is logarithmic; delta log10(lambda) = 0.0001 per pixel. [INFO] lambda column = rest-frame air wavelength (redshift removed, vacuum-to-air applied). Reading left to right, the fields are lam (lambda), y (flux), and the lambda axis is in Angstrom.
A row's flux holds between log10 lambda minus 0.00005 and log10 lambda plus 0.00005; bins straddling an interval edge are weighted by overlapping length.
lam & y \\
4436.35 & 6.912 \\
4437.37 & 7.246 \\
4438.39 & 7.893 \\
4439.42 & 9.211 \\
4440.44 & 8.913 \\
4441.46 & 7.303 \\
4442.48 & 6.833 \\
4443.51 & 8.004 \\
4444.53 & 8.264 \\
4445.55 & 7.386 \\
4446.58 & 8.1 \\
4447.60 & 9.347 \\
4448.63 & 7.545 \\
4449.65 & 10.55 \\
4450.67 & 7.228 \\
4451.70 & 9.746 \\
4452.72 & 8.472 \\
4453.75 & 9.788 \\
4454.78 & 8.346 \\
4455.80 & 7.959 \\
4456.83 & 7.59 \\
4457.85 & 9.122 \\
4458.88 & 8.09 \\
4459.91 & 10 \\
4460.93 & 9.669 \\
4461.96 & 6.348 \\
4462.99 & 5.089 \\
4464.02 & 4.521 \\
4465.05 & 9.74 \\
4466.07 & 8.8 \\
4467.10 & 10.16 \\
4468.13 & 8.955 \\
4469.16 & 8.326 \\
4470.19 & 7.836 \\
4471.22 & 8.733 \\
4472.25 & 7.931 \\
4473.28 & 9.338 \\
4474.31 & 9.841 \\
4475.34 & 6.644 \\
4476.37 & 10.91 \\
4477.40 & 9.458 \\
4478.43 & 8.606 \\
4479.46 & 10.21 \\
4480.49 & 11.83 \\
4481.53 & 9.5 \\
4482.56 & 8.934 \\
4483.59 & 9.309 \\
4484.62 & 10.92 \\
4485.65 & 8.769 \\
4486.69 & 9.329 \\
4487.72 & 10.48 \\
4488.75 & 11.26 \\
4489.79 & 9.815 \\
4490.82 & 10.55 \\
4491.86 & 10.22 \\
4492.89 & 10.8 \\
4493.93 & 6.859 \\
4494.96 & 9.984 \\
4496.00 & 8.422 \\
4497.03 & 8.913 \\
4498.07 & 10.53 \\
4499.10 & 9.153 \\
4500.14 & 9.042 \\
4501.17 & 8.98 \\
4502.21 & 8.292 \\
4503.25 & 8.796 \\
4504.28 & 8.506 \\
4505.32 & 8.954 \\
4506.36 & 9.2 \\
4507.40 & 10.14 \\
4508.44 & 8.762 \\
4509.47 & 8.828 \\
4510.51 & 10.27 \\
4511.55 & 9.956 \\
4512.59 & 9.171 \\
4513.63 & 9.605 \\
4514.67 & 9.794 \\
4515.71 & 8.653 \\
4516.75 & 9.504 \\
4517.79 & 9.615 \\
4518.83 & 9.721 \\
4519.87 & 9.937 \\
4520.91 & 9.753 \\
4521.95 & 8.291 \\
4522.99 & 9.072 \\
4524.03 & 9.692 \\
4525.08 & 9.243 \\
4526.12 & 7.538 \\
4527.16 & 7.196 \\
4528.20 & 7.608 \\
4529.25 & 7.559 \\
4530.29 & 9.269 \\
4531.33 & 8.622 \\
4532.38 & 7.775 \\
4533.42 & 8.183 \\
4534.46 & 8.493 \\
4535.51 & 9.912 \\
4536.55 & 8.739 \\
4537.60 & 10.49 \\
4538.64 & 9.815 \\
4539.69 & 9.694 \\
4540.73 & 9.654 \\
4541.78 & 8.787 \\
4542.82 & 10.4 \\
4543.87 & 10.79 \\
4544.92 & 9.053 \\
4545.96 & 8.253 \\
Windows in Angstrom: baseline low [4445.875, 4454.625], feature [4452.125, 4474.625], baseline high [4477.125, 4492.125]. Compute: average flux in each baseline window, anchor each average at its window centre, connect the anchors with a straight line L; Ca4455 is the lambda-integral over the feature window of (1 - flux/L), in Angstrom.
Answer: 2.1 Angstrom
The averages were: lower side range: 8.79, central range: 8.39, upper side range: 9.95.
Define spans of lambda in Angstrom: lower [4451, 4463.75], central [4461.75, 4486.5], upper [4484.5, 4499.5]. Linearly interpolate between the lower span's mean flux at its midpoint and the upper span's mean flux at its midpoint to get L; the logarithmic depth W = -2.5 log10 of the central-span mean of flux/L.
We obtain 0.02 mag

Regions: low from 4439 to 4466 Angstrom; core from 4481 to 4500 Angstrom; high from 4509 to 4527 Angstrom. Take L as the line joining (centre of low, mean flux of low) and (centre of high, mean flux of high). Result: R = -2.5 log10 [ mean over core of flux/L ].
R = -0.09 mag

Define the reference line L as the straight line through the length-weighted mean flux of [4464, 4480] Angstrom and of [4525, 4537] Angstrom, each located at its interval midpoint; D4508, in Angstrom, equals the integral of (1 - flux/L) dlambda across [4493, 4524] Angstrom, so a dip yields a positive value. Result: -2.53 Angstrom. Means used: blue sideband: 8.89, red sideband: 8.31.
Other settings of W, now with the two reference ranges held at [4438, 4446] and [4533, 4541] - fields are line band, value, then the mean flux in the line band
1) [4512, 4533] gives 0.03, 8.88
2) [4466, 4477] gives -0.06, 8.87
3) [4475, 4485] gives -0.13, 9.67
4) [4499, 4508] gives -0.01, 8.99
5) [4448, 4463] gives -0.04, 8.49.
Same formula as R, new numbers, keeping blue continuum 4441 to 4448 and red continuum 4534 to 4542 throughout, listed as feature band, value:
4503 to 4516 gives -0.04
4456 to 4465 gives 0.06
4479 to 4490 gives -0.17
